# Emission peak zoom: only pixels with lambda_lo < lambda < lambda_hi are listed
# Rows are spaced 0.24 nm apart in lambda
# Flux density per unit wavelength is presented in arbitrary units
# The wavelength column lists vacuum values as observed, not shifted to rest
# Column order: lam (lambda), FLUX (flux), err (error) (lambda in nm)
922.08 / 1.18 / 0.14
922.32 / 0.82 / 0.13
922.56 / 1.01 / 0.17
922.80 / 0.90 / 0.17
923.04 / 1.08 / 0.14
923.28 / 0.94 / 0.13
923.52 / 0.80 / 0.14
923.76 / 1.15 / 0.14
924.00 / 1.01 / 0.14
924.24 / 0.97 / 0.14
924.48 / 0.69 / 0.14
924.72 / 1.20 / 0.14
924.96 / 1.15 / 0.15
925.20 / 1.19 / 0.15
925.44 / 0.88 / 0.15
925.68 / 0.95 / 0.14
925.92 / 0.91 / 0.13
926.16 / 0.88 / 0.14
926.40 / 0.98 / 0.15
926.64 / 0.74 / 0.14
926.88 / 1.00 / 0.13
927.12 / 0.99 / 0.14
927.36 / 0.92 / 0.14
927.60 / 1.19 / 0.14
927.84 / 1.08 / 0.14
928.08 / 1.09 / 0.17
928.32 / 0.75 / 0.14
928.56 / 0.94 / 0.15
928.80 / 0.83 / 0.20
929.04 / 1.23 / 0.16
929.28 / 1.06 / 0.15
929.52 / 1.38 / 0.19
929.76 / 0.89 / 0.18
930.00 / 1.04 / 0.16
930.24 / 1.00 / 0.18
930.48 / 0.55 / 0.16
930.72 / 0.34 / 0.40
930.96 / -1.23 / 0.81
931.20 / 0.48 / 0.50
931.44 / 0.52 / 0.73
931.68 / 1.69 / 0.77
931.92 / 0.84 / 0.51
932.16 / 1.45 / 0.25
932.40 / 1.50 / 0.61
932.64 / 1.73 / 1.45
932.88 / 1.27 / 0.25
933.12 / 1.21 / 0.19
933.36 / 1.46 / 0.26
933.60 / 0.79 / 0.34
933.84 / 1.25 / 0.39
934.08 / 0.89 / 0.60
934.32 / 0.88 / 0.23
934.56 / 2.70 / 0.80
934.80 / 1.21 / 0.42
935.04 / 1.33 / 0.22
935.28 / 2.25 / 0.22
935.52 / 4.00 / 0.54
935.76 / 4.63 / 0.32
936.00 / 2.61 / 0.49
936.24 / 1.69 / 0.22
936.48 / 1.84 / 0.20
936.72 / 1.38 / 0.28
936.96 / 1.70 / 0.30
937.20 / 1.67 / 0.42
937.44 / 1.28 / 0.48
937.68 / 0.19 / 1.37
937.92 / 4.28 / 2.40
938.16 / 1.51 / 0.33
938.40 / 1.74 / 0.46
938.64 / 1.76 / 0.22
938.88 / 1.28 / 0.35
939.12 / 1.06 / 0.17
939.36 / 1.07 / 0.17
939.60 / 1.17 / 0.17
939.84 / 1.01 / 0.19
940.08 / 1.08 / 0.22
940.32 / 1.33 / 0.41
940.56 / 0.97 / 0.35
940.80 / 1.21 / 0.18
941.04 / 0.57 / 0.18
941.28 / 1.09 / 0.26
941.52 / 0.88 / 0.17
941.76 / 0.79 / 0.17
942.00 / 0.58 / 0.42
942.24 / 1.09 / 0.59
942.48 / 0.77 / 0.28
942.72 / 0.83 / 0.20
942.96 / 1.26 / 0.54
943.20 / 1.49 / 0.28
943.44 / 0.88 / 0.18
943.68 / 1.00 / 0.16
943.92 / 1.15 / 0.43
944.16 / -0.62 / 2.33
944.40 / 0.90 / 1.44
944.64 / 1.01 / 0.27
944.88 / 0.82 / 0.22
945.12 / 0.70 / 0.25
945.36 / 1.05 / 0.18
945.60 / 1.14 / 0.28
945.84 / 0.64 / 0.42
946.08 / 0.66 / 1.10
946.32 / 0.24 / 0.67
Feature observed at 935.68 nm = H-alpha 6563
